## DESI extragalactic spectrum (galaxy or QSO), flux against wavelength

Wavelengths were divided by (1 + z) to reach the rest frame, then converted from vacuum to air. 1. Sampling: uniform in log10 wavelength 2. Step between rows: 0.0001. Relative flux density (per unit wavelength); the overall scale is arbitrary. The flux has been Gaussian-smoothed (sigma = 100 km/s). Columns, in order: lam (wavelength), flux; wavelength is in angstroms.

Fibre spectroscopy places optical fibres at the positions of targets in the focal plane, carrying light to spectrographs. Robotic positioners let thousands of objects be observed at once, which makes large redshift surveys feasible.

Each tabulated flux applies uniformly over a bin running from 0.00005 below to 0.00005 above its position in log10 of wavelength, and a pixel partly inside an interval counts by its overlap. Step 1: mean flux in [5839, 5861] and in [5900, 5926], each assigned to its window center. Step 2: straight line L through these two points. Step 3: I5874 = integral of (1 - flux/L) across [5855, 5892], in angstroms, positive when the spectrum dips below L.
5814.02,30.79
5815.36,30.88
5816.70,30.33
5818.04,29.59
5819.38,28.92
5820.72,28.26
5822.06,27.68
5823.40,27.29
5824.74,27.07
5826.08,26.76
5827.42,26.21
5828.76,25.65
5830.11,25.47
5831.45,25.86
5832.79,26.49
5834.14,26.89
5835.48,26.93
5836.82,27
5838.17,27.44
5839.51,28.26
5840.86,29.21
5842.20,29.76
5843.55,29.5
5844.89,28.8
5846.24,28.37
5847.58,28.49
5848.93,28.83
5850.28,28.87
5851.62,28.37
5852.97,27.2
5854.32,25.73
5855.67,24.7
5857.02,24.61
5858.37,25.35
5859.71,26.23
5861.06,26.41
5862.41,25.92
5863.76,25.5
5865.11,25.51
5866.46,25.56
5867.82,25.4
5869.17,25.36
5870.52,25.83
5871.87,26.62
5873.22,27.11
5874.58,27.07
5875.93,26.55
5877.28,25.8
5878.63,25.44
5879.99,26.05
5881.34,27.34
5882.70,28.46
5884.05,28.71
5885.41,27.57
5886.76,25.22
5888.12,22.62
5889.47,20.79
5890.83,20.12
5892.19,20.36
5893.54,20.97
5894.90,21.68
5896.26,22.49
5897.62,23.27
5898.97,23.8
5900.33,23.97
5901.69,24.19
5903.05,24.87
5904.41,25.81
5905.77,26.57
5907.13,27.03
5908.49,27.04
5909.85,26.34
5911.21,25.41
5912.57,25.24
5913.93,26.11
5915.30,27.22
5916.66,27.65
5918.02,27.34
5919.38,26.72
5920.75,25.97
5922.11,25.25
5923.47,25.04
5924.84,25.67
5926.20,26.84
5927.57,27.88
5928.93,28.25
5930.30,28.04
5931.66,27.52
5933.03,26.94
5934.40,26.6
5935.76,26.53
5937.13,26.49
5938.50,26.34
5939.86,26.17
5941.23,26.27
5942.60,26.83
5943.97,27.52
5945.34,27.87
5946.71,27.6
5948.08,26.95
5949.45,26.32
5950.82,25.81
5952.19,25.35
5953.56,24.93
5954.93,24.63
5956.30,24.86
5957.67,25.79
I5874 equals 2.0 angstroms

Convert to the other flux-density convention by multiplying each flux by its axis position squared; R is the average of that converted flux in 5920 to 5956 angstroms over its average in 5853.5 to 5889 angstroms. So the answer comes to 1.04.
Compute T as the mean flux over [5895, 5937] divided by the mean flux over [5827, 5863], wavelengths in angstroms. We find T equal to 0.96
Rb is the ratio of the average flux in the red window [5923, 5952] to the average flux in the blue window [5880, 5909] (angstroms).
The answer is 1.10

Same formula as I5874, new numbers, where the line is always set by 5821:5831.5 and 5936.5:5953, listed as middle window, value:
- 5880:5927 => 2.61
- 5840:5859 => -0.79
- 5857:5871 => 0.50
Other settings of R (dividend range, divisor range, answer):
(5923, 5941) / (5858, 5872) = 1.06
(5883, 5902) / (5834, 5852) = 0.84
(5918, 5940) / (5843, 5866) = 1.02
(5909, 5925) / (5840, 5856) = 0.95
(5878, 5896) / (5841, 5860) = 0.89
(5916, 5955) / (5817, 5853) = 0.99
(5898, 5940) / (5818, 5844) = 0.99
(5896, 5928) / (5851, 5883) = 1.00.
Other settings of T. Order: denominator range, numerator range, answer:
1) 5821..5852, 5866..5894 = 0.91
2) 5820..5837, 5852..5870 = 0.96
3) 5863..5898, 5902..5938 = 1.06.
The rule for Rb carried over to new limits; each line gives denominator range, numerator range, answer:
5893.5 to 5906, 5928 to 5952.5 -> 1.13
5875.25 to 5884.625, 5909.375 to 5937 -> 0.99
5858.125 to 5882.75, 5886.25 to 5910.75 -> 0.91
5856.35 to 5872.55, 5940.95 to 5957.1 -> 1.02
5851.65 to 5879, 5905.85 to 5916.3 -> 1.02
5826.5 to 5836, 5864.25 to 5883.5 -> 1.00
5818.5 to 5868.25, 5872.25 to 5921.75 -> 0.93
